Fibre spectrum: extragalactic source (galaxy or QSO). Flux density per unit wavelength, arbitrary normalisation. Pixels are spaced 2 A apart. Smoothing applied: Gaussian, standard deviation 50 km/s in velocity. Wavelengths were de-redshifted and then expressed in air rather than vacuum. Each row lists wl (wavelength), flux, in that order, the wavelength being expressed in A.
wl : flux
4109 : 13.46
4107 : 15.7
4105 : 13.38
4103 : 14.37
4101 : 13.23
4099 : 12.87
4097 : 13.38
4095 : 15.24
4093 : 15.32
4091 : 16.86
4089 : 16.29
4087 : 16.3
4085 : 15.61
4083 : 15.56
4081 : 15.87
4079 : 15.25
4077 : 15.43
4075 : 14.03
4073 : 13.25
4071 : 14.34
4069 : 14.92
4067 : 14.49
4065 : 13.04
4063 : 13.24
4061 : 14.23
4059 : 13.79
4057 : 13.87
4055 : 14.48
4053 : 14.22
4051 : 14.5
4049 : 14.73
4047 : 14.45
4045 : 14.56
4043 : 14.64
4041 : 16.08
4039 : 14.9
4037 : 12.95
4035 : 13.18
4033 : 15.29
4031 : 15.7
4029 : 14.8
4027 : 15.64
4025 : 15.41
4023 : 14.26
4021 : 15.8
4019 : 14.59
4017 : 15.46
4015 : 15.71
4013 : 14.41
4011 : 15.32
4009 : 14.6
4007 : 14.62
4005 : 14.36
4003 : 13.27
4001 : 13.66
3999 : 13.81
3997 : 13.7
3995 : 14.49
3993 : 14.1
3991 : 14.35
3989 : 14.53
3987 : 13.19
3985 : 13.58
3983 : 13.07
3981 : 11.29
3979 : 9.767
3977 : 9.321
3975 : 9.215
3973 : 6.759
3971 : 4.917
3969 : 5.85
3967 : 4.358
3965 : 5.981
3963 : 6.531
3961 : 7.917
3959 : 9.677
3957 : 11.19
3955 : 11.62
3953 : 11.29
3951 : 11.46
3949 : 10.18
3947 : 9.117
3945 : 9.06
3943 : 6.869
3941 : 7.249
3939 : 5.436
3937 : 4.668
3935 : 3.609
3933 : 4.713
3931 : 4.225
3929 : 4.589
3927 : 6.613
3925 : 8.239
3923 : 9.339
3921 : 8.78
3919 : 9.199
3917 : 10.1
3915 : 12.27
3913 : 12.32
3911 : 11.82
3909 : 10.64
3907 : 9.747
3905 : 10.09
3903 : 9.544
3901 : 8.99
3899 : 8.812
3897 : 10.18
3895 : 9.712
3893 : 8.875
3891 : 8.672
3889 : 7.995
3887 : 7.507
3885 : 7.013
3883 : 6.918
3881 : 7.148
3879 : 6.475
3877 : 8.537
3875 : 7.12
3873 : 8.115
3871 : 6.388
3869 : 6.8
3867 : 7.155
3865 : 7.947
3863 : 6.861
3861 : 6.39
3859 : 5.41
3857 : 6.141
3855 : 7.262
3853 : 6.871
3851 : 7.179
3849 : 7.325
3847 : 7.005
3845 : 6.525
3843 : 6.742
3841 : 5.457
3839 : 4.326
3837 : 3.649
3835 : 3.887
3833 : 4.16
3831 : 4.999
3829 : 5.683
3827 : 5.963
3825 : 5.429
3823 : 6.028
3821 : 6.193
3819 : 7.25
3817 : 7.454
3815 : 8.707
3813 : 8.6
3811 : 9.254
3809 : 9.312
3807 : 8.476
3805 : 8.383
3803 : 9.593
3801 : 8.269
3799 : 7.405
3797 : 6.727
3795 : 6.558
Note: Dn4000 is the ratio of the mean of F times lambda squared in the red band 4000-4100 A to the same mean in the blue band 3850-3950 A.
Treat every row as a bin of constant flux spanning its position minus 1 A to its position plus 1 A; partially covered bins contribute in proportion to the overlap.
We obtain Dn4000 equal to 2.01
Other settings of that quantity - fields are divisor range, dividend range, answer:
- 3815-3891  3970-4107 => 2.36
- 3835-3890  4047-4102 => 2.42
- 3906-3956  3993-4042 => 1.80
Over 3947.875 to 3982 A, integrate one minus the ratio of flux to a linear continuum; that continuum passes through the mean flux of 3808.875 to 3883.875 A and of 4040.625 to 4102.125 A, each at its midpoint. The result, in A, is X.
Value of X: 6.73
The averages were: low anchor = 6.62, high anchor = 14.6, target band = 8.67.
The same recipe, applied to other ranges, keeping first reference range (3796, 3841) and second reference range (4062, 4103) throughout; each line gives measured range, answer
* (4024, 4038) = -1.6 A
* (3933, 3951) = 5.8 A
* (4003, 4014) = -1.8 A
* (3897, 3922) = -1.8 A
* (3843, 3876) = 4.5 A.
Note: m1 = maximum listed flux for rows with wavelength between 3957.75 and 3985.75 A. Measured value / 13.58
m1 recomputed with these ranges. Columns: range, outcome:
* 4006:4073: 16.08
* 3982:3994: 14.53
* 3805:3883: 9.312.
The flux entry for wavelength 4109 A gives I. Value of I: 13.46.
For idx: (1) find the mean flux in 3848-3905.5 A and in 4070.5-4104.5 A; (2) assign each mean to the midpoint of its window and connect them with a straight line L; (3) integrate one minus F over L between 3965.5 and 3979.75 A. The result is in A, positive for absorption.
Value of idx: 5.1 A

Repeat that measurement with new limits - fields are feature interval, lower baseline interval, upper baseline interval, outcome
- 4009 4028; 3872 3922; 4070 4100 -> -3.3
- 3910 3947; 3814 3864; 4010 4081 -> 7.3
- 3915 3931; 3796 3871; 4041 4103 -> 2.5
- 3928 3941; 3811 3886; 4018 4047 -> 7.1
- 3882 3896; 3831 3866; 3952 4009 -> -1.0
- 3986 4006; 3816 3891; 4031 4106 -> -3.6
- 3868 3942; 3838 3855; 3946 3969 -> -3.5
